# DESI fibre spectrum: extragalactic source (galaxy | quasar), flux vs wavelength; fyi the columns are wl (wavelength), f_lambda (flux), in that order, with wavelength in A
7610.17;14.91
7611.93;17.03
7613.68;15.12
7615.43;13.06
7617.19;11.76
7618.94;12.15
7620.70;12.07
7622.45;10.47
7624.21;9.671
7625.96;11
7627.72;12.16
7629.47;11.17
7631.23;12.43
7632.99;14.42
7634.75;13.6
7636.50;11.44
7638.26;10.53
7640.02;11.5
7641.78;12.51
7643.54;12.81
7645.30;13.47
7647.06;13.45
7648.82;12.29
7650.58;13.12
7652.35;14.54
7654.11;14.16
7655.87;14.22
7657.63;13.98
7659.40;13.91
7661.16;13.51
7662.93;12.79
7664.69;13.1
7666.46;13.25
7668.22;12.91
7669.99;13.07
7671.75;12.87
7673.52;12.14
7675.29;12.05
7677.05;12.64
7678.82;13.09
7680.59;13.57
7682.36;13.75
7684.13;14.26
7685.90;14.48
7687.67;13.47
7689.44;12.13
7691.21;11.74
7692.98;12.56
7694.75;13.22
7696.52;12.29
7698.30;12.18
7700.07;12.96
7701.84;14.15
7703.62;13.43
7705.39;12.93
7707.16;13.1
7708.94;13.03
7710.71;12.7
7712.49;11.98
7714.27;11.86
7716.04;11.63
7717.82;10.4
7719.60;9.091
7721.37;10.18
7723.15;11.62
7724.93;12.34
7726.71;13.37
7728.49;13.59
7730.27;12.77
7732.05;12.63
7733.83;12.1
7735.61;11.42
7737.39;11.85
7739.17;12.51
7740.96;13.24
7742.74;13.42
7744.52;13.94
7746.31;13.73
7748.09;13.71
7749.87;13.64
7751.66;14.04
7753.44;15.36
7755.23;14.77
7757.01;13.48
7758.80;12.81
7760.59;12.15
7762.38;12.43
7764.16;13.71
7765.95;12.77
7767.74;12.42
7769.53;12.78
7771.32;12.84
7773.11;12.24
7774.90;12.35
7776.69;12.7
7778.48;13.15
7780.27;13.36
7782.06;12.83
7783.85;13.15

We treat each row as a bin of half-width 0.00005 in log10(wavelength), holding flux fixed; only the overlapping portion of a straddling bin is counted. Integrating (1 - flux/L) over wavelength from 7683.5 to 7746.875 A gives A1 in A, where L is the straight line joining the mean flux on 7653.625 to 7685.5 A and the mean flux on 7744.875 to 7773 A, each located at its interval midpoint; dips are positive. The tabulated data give 3.7 A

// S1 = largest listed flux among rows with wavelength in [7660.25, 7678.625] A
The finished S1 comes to 13.51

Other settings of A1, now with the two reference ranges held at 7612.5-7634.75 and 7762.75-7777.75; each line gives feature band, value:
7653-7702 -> -2.9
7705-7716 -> 0.0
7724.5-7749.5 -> -0.6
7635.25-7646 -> 0.2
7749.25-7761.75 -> -1.0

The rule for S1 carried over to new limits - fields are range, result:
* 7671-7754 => 15.36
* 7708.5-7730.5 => 13.59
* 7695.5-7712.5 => 14.15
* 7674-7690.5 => 14.48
